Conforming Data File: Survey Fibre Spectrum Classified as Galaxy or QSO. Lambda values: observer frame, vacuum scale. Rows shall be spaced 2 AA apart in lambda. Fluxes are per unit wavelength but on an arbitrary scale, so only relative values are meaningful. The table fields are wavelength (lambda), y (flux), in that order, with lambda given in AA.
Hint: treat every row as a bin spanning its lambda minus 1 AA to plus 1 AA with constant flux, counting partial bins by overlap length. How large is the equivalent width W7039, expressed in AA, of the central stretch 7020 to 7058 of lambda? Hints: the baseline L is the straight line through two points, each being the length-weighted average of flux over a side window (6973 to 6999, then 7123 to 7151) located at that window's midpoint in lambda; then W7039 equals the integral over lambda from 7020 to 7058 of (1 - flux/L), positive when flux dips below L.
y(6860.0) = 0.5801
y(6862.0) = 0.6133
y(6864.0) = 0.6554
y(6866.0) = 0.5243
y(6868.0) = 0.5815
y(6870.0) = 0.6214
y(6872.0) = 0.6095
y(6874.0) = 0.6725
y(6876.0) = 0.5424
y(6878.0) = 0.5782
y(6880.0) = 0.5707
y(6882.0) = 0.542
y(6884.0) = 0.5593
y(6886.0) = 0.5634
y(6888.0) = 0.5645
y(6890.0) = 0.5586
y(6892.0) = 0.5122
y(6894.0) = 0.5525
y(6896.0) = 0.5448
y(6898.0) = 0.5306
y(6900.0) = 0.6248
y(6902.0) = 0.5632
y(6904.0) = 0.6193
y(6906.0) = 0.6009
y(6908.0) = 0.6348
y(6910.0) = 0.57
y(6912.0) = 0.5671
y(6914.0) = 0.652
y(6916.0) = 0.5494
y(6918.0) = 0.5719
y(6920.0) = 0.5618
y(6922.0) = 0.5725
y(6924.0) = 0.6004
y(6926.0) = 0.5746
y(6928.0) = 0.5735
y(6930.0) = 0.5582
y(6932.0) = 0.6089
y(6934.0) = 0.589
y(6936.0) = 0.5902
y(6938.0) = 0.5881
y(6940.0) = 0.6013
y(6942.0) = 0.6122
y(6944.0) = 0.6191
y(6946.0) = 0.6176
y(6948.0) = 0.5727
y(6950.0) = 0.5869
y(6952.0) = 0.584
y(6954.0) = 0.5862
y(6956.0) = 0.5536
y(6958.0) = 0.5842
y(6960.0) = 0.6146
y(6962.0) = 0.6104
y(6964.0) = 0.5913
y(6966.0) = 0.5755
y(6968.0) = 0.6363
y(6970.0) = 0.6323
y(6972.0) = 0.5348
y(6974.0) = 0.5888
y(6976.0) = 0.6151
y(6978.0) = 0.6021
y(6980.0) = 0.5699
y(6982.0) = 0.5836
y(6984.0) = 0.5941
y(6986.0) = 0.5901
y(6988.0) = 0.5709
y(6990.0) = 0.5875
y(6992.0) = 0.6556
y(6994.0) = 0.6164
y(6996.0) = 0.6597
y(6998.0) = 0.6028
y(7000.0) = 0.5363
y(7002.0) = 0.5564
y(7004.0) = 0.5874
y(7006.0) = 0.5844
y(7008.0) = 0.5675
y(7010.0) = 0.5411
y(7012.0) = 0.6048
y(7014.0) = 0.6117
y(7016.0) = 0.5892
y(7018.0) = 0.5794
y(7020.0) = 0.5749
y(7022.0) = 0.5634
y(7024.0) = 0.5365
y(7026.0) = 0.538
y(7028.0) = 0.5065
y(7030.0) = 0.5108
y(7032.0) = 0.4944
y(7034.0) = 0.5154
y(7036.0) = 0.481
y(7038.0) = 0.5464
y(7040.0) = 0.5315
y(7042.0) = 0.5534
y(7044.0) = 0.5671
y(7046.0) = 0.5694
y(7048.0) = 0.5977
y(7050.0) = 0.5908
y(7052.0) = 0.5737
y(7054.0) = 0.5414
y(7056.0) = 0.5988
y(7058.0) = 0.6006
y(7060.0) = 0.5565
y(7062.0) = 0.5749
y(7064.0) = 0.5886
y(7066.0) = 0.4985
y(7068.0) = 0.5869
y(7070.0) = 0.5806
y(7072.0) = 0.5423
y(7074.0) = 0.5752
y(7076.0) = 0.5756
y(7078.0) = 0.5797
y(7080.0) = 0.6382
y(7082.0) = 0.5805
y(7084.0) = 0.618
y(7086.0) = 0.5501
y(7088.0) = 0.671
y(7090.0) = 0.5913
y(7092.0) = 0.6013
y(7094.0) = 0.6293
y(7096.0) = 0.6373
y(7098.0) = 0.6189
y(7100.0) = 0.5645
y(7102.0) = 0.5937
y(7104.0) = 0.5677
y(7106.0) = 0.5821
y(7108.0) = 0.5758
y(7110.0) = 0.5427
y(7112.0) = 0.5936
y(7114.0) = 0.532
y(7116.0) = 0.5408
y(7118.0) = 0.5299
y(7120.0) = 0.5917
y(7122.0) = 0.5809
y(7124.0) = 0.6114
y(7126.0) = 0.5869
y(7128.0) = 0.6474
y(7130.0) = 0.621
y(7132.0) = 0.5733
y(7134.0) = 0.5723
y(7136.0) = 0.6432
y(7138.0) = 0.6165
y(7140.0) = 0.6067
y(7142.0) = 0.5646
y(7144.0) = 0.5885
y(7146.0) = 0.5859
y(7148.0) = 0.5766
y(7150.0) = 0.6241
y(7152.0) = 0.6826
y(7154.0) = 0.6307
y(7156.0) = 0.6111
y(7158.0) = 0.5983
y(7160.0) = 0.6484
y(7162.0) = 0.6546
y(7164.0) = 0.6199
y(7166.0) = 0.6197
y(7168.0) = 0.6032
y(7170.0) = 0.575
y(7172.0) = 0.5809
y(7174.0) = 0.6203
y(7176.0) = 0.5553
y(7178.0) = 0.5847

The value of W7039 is 3.5 AA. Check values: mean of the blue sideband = 0.603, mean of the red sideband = 0.601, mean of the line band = 0.548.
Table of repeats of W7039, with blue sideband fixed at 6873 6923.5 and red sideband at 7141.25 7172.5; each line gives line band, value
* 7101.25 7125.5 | 1.4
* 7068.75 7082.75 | 0.4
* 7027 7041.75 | 2.0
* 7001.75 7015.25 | 0.2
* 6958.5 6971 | -0.5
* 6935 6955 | -0.5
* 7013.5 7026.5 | 0.5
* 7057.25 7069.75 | 0.6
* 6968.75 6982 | -0.1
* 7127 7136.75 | 0.0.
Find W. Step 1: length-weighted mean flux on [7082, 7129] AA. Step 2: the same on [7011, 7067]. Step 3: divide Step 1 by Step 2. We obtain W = 1.06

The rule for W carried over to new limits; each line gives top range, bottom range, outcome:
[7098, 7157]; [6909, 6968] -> 1.01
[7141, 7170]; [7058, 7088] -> 1.06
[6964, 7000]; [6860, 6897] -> 1.04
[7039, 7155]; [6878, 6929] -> 1.02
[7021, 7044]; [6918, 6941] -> 0.90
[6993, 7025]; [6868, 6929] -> 1.01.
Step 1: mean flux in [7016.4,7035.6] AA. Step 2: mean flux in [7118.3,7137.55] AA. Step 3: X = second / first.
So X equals 1.1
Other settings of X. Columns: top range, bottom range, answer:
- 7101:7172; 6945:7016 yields 1.01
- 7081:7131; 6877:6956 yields 1.02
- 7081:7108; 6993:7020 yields 1.02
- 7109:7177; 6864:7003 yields 1.02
